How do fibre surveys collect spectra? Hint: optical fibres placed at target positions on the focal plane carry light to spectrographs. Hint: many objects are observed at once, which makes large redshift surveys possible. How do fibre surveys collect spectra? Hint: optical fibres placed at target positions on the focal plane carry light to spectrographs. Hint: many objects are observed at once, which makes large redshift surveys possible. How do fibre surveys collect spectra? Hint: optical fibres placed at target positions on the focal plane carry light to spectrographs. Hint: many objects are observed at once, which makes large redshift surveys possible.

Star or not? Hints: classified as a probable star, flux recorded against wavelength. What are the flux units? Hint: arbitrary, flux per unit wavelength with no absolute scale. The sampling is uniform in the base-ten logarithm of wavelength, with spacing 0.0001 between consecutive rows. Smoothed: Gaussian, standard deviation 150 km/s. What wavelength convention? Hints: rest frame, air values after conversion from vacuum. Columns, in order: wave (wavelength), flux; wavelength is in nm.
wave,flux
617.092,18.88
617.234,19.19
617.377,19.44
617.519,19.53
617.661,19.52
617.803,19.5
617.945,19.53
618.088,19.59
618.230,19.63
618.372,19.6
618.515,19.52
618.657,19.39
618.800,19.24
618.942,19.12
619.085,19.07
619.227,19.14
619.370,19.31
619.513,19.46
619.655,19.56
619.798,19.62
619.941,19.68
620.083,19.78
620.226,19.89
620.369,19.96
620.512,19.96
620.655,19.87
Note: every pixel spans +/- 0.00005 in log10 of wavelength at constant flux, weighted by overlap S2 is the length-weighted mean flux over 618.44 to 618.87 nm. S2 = 19.4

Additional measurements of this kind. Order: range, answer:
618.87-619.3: 19.1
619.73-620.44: 19.8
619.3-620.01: 19.5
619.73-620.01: 19.6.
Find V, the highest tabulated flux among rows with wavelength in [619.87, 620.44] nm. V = 19.96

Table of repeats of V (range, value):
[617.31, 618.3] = 19.63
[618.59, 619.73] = 19.56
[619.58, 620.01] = 19.68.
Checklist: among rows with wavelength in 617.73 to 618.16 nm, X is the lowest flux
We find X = 19.5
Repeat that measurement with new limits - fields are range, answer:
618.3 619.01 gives 19.12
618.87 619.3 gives 19.07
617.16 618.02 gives 19.19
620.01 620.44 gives 19.78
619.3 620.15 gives 19.31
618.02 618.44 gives 19.59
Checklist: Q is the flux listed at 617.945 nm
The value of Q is 19.53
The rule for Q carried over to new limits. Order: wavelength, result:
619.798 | 19.62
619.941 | 19.68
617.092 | 18.88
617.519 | 19.53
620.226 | 19.89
